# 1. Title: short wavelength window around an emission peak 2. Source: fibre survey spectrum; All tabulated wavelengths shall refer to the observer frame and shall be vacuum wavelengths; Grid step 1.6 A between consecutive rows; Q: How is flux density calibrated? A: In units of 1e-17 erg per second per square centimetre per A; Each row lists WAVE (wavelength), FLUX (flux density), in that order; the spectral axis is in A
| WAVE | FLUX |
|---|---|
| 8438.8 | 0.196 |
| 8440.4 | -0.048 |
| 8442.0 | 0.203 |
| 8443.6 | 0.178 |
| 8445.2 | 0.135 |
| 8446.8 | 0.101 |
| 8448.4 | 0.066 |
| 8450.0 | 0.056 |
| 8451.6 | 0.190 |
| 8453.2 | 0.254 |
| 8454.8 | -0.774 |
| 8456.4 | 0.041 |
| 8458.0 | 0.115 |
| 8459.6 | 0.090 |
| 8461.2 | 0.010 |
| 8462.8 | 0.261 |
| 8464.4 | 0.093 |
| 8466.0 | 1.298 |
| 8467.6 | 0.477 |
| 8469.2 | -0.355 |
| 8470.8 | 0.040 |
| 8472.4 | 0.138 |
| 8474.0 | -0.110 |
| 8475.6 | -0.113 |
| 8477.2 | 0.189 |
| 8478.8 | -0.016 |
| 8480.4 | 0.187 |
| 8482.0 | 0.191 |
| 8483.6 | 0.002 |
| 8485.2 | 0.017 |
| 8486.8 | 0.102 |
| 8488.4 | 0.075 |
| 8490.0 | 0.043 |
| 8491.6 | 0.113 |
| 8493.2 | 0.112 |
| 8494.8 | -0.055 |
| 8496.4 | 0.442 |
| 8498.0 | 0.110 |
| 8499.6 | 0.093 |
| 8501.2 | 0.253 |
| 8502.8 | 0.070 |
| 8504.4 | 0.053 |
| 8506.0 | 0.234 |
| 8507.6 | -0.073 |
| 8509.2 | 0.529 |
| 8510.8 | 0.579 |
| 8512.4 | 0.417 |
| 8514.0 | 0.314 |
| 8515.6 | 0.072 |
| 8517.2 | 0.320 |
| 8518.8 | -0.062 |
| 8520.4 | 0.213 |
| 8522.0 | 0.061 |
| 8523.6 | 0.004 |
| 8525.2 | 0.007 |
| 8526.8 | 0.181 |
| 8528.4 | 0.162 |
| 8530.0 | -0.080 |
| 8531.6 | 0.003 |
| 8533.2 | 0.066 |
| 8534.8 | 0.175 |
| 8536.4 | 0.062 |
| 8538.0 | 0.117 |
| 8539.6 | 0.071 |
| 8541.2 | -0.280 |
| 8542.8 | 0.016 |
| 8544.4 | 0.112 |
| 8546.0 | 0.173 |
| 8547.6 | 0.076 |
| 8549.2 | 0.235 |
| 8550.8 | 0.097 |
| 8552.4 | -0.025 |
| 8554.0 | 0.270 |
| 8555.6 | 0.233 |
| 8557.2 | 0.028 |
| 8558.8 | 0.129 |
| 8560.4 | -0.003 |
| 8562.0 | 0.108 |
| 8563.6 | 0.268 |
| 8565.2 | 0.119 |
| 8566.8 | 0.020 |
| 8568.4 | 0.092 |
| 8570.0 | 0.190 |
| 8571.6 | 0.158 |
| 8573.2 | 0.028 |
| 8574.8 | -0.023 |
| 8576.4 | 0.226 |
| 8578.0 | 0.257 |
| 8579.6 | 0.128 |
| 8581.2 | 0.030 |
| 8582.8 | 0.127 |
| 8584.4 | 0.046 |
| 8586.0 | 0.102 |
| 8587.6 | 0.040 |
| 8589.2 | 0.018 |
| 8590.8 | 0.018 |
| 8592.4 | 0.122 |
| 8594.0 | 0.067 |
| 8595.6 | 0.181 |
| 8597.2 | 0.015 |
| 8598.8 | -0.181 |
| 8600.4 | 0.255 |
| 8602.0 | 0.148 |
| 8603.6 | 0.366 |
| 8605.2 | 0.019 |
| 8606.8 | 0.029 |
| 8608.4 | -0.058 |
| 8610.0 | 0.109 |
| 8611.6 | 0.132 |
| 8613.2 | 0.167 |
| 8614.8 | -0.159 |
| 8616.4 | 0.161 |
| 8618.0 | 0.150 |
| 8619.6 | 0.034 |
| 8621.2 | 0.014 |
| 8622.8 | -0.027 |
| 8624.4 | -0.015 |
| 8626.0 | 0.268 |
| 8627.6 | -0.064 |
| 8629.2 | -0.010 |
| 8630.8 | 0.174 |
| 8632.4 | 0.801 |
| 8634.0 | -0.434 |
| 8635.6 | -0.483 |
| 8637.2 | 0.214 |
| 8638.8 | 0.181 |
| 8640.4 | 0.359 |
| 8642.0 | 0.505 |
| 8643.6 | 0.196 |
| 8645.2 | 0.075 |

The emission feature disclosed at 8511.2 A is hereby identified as Hgamma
